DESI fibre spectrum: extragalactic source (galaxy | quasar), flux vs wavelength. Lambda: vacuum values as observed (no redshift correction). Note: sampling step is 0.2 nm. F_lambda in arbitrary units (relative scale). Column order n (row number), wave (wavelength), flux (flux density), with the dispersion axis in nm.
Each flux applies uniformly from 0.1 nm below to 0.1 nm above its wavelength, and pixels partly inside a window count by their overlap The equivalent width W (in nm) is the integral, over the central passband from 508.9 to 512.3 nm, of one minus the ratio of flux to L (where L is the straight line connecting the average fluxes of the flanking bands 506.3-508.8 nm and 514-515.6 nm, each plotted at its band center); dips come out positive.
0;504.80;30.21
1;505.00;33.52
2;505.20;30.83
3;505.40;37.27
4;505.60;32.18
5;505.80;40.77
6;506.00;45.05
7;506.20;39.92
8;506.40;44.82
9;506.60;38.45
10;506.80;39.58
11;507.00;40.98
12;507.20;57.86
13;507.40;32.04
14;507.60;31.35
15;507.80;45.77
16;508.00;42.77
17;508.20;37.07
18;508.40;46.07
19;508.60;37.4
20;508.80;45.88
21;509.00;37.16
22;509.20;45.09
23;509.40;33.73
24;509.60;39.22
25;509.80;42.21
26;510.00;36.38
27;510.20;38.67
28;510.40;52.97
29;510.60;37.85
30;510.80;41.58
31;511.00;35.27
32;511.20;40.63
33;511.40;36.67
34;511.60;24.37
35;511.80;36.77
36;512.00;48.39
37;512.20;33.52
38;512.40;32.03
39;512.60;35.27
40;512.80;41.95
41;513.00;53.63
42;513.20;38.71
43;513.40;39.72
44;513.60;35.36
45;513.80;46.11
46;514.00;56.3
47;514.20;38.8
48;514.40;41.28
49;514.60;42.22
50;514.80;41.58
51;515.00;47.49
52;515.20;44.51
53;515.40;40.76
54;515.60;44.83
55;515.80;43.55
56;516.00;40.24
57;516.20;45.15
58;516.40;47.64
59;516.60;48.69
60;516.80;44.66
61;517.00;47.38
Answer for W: 0.27 nm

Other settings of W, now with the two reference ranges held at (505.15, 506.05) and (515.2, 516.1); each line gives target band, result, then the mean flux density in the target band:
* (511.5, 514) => 0.09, 39.5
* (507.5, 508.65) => -0.05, 40.2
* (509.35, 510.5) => -0.04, 40.8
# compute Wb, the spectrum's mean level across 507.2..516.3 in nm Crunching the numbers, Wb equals 40.8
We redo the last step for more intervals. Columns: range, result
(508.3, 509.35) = 41.9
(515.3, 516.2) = 42.7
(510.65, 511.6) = 37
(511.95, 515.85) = 42.2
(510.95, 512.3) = 36.6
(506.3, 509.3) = 41.5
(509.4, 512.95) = 38.5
